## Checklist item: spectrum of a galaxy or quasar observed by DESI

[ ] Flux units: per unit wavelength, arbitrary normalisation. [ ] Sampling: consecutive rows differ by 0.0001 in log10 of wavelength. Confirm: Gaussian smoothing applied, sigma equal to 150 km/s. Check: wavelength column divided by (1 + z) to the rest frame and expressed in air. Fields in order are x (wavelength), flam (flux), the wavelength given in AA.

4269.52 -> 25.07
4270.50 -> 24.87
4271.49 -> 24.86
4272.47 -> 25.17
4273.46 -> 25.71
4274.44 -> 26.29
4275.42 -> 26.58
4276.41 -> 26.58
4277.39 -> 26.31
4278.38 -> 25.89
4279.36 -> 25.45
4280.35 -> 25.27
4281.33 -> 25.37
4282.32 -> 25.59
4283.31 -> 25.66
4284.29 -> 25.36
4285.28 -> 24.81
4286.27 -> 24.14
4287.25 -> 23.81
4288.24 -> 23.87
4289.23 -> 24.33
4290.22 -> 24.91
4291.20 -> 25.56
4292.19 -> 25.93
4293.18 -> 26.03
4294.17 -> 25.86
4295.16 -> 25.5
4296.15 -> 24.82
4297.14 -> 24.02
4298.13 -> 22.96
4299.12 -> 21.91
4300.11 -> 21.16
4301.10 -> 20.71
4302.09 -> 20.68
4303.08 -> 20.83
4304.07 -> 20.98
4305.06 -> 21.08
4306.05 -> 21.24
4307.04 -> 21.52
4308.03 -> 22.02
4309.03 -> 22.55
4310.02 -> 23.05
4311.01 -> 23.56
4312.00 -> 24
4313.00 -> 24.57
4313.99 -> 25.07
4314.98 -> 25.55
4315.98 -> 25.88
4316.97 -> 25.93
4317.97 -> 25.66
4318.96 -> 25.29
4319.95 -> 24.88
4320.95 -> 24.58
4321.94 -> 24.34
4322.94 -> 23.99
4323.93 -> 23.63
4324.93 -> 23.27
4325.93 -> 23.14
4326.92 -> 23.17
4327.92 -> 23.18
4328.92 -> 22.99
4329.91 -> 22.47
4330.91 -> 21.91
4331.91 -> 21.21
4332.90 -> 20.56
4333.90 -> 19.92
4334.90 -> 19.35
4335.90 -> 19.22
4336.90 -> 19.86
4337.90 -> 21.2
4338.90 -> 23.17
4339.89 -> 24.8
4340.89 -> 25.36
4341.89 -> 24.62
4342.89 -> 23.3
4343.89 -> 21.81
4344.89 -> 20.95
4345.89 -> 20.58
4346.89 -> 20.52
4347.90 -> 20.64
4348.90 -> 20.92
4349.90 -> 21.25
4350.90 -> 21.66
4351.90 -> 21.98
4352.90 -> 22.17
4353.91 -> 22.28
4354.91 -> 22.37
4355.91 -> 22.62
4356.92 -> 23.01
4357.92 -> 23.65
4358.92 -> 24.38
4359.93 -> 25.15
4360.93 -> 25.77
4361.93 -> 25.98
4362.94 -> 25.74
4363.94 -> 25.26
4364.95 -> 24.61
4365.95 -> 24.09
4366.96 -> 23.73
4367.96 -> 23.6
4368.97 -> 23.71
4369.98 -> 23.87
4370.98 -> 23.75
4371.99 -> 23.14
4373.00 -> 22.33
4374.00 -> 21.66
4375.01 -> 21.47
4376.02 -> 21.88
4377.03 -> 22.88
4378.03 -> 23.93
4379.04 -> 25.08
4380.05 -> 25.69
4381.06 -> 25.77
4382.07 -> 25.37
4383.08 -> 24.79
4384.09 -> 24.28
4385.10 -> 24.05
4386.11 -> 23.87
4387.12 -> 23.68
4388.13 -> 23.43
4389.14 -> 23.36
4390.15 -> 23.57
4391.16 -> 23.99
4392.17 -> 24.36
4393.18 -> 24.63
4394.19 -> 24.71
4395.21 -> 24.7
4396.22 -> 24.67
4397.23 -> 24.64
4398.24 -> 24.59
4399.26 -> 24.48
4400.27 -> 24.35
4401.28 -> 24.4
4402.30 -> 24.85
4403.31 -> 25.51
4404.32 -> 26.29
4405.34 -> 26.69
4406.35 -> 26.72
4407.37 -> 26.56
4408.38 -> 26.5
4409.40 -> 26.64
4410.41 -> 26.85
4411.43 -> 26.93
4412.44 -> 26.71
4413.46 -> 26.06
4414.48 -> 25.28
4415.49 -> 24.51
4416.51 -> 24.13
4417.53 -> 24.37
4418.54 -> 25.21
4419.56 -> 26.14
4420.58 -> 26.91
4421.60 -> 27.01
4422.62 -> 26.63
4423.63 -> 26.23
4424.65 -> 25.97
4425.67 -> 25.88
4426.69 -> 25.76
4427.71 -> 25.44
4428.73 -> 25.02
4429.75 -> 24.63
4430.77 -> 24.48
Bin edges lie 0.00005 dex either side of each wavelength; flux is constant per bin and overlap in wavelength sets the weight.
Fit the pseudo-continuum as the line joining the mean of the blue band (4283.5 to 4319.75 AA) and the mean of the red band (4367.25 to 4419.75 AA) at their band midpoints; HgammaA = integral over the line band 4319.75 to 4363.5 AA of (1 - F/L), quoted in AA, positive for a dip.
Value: 2.7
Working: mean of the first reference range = 23.8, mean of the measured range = 22.7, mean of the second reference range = 24.6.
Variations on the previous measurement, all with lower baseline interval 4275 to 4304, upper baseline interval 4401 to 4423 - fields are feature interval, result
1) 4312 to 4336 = 1.4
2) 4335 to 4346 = 1.2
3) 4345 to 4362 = 1.8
